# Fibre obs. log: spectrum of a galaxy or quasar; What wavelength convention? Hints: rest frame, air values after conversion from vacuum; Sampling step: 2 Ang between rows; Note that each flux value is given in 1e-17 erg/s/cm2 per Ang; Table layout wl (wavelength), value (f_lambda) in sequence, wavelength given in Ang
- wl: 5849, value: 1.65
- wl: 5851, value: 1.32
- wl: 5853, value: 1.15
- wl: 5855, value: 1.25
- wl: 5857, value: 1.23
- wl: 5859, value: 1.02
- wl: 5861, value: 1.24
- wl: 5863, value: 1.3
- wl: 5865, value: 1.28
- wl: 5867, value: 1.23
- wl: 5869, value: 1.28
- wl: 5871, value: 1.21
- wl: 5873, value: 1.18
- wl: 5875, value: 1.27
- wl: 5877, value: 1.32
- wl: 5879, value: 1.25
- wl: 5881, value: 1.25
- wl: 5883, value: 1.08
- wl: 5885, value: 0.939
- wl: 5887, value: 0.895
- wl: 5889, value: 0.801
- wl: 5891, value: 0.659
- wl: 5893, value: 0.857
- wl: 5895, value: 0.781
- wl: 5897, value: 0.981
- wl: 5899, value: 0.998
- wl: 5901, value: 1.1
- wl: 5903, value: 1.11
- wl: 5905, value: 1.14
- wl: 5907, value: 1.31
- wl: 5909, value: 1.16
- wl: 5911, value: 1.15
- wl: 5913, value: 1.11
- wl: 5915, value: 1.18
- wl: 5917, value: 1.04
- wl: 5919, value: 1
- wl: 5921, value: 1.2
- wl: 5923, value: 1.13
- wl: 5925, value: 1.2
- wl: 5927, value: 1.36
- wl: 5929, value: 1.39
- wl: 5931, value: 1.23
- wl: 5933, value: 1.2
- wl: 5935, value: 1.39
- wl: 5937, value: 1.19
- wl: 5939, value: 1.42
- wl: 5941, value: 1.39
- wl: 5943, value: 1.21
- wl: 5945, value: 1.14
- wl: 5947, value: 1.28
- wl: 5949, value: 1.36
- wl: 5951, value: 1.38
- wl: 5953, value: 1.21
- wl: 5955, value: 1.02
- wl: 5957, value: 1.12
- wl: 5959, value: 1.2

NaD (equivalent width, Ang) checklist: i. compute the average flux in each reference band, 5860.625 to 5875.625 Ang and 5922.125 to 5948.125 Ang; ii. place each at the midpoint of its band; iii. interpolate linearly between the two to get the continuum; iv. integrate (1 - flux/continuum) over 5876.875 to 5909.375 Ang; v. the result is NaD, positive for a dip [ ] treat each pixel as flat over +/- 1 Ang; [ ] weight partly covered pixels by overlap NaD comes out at 6.0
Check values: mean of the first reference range 1.25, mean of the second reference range 1.27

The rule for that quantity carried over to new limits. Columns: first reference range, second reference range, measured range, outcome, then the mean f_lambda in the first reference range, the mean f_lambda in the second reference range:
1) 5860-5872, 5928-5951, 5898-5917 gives 2.1 Ang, 1.26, 1.29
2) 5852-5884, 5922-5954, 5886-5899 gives 4.2 Ang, 1.22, 1.28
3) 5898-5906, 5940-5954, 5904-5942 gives -1.4 Ang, 1.09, 1.28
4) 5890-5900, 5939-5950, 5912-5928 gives -1.2 Ang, 0.855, 1.29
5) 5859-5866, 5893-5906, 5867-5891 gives 0.4 Ang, 1.24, 1.01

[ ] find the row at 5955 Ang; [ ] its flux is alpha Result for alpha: 1.02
